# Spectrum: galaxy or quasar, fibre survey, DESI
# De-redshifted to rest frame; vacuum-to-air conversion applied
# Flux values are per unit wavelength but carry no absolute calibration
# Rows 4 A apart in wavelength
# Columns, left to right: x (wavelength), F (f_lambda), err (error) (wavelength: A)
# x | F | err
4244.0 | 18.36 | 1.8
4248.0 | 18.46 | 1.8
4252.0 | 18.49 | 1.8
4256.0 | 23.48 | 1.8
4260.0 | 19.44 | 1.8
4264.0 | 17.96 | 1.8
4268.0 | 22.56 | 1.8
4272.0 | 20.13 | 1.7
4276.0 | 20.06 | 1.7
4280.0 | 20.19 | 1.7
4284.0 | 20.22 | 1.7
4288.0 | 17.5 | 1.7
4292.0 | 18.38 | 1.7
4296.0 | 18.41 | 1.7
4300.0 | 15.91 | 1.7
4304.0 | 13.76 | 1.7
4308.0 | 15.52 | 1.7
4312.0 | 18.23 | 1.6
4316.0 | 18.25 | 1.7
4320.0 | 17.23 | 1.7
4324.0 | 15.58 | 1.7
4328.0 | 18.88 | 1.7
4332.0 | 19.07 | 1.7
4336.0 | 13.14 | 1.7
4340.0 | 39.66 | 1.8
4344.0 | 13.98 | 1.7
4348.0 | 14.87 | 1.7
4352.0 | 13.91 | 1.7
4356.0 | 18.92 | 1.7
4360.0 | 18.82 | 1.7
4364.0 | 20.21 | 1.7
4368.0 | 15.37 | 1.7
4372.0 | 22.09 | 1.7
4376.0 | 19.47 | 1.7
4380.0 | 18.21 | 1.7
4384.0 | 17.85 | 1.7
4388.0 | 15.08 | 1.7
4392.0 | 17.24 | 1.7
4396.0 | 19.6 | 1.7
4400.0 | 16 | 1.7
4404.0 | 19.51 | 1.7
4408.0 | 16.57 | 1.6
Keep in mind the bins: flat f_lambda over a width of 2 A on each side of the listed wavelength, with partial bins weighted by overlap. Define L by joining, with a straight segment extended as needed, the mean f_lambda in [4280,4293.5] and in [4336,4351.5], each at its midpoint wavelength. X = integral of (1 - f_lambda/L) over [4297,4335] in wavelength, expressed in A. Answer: 5.7 A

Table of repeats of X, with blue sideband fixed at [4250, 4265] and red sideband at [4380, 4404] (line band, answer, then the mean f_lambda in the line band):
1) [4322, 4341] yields -1.8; 20.3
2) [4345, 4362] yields 1.6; 16.5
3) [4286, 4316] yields 3.5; 16.9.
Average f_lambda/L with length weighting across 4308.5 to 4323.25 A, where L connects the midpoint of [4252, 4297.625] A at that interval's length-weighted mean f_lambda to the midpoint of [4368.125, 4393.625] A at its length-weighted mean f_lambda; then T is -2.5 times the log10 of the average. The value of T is 0.10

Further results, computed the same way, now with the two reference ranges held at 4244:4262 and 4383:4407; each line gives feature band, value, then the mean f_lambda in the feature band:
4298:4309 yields 0.25 mag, 15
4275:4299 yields 0.02 mag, 19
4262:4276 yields -0.04 mag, 20.2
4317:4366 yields -0.02 mag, 18.7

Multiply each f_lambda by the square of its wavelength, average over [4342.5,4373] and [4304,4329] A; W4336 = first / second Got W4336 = 1.0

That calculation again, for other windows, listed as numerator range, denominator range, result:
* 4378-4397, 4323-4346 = 0.88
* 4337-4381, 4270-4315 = 1.11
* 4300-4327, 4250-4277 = 0.83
